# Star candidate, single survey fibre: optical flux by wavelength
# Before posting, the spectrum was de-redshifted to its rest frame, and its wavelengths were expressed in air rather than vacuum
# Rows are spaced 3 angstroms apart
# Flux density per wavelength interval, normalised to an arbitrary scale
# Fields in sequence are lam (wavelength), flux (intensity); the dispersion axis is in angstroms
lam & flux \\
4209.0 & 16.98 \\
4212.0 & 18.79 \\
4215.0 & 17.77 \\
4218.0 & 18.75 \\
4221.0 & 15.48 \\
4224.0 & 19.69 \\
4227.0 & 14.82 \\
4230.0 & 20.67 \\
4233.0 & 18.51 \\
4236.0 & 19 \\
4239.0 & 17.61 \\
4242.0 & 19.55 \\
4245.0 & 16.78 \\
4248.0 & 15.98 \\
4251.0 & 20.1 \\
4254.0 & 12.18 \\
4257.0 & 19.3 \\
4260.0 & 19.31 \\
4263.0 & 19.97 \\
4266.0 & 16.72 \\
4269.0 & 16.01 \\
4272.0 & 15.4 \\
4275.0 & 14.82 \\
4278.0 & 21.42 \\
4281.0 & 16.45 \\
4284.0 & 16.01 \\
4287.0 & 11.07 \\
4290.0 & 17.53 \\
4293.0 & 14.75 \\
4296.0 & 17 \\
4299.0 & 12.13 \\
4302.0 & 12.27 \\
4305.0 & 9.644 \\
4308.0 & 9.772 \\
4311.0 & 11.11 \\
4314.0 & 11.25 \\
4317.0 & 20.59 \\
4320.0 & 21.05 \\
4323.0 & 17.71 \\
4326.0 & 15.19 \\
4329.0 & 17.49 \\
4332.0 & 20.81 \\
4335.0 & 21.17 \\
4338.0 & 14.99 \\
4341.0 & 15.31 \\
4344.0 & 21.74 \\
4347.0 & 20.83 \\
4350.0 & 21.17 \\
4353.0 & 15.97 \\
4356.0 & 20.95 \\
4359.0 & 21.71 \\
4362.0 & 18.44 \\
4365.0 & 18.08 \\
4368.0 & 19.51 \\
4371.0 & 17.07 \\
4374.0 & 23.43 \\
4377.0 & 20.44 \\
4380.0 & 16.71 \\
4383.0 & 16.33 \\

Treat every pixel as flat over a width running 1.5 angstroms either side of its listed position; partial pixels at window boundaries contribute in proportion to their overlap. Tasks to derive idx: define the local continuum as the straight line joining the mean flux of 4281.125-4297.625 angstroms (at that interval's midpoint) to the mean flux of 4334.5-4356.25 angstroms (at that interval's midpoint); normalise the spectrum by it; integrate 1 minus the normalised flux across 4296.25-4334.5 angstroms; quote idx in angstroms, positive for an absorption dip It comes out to 4.3 angstroms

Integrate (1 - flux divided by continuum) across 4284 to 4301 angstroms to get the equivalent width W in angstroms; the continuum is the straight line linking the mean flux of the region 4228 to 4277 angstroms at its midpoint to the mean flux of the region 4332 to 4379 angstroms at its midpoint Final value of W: 3.5 angstroms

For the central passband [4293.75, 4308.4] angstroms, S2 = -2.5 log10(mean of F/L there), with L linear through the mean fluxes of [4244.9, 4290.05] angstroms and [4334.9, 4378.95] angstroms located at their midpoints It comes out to 0.38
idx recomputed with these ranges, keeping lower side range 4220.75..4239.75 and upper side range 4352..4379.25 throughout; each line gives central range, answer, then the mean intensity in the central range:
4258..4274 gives 0.90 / 17.5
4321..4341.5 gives 1.54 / 17.7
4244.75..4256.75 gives 1.20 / 16.5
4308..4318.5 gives 2.94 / 13.7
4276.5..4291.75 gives 1.81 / 16.5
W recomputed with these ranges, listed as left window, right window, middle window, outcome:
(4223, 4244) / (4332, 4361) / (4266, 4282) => 1.7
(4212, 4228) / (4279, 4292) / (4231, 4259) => -1.7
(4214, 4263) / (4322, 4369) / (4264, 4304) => 6.1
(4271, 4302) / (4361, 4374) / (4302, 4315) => 4.6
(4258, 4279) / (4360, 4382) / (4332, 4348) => -0.2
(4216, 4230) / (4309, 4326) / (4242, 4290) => 0.0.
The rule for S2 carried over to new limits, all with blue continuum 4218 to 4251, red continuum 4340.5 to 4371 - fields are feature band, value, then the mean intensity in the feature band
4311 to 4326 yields 0.13 mag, 16.8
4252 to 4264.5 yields 0.03 mag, 17.8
